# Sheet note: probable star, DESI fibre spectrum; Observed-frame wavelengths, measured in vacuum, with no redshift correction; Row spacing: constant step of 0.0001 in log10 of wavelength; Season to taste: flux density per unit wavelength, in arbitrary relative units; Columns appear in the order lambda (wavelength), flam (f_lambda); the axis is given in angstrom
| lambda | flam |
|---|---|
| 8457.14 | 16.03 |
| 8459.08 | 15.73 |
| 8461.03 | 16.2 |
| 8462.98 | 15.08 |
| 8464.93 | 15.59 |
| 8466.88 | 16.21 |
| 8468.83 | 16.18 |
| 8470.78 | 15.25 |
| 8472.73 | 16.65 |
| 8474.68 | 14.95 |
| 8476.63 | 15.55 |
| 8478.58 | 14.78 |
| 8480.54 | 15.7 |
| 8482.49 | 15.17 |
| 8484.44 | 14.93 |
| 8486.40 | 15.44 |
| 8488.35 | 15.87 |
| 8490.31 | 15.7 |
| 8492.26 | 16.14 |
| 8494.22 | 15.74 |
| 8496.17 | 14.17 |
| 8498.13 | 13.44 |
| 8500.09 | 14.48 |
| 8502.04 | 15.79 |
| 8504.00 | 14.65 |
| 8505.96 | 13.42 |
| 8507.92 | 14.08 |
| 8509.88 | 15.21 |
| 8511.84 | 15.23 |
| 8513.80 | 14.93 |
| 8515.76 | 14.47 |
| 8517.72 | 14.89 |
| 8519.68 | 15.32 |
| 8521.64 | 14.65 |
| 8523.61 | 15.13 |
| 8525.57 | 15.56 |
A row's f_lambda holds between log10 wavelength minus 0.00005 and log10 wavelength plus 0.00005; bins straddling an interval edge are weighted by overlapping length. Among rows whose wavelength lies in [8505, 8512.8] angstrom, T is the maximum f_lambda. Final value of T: 15.23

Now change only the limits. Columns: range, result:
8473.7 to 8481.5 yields 15.7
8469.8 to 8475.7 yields 16.65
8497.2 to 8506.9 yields 15.79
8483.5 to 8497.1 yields 16.14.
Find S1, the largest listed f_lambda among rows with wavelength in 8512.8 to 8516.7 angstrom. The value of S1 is 14.93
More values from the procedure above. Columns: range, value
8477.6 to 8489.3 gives 15.87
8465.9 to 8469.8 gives 16.21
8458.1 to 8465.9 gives 16.2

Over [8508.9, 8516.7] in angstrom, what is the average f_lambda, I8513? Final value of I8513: 15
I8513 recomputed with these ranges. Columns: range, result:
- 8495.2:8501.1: 14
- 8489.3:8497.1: 15.4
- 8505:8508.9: 13.7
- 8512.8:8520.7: 14.9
